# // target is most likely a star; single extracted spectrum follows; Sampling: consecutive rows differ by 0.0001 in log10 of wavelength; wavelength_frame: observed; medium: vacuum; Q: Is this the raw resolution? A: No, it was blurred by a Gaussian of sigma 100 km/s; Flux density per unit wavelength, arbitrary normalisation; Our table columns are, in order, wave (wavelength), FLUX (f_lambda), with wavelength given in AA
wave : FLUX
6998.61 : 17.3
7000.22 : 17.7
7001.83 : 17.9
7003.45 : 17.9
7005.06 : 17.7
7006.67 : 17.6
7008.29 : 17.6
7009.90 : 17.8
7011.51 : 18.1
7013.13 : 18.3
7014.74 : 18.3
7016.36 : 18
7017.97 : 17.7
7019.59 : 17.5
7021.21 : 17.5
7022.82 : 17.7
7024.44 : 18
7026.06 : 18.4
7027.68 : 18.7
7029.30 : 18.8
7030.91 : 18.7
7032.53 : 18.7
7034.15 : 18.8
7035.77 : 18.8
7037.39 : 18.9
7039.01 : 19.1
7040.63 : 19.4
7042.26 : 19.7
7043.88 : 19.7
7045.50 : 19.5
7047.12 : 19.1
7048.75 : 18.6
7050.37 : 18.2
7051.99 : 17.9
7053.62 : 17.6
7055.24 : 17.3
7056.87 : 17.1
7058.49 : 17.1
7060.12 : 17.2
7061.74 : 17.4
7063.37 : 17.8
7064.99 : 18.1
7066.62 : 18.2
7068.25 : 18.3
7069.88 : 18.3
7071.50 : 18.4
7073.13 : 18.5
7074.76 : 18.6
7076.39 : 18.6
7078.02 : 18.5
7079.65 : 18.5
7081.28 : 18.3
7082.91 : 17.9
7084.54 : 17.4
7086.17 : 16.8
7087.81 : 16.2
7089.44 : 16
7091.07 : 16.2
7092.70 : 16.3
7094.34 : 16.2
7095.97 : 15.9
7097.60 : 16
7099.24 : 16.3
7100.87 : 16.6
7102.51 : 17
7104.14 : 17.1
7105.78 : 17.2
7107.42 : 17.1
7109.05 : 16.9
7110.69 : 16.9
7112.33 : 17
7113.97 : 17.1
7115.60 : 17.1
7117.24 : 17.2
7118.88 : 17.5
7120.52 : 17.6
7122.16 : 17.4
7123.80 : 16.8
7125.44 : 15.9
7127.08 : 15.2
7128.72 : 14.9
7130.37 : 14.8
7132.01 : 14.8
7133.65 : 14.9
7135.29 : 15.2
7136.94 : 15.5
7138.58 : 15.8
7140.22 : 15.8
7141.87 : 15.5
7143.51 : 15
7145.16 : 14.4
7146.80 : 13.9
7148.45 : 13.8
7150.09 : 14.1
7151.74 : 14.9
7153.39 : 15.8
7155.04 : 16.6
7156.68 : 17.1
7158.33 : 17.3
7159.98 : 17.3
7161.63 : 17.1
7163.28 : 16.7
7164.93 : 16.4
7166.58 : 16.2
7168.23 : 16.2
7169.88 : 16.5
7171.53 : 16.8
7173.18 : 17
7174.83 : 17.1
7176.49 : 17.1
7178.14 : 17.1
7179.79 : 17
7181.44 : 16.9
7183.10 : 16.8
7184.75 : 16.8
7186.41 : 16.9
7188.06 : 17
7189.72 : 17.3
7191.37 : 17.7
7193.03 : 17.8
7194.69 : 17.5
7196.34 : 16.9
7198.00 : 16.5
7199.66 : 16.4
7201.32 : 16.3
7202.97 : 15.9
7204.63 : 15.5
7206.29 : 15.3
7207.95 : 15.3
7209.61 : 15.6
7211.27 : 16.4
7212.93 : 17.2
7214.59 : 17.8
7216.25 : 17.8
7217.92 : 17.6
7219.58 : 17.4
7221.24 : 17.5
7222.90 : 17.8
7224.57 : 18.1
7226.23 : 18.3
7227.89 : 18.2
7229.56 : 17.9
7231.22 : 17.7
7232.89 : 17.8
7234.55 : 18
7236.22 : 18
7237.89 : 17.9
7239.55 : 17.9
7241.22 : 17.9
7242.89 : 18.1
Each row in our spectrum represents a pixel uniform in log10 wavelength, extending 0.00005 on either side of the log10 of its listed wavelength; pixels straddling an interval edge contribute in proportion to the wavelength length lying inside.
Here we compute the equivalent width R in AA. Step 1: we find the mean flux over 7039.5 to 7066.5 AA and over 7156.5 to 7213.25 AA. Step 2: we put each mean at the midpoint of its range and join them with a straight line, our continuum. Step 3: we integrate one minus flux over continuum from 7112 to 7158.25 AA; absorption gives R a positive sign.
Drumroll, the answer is 4.0 AA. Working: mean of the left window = 18.2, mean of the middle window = 15.8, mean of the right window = 16.7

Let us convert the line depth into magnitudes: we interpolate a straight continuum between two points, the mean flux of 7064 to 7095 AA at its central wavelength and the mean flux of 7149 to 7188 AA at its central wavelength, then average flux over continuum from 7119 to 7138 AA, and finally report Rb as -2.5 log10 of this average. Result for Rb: 0.085 mag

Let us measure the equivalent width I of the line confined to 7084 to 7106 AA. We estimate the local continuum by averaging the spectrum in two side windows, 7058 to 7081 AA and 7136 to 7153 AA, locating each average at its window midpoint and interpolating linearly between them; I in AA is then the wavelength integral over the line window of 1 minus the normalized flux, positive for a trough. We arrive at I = 0.7 AA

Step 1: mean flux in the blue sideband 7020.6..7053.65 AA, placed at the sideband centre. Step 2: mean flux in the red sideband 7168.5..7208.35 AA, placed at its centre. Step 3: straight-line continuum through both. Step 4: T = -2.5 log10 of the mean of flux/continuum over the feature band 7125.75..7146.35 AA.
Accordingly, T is 0.15 mag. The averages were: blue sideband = 18.7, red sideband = 16.7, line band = 15.1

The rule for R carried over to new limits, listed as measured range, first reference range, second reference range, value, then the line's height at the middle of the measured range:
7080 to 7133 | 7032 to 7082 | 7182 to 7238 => 4.0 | 18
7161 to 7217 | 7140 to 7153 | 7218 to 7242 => -1.6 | 16.3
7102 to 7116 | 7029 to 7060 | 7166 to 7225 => 0.6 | 17.8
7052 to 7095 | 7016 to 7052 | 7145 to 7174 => 0.5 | 17.8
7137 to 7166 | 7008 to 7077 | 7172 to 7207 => 2.4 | 17.2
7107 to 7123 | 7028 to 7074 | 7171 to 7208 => 0.4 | 17.6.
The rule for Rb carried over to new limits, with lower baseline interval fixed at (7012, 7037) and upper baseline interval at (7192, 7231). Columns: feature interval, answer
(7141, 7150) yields 0.20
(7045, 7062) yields 0.01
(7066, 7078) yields -0.03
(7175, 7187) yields 0.02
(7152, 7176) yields 0.04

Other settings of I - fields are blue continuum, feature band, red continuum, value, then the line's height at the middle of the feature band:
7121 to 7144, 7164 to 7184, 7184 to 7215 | -0.7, 16.2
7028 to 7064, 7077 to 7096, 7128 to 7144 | -0.1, 17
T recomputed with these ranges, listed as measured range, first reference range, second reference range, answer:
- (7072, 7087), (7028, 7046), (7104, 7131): -0.02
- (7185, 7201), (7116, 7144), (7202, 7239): -0.02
